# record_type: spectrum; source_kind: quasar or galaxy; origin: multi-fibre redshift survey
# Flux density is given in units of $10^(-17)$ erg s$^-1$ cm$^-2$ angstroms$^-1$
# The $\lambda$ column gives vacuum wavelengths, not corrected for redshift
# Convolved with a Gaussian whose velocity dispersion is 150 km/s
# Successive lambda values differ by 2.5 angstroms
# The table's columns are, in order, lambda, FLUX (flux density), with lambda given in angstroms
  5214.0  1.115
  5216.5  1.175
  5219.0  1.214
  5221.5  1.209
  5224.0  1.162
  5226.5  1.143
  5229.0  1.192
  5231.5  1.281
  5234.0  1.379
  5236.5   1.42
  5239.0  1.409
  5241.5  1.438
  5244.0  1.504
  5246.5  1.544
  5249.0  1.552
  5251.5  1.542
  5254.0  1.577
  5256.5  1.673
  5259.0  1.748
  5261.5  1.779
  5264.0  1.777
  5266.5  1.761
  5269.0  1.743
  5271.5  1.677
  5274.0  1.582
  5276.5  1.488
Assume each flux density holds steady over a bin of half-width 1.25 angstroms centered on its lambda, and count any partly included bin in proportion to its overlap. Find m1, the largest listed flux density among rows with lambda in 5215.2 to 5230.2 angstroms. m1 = 1.214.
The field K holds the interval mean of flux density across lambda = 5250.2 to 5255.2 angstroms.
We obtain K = 1.56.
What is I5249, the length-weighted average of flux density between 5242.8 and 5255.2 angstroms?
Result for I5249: 1.54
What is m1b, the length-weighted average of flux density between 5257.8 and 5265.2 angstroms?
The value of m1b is 1.77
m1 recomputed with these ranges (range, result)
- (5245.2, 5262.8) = 1.779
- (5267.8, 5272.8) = 1.743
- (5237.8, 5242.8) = 1.438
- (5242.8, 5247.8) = 1.544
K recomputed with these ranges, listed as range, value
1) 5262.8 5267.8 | 1.77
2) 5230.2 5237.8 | 1.36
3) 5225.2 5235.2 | 1.25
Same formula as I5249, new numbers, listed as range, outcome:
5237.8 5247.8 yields 1.47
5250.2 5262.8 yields 1.66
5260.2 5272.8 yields 1.75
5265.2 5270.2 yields 1.75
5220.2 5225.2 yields 1.19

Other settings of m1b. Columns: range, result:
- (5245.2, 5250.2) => 1.55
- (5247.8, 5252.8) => 1.55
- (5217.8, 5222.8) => 1.21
